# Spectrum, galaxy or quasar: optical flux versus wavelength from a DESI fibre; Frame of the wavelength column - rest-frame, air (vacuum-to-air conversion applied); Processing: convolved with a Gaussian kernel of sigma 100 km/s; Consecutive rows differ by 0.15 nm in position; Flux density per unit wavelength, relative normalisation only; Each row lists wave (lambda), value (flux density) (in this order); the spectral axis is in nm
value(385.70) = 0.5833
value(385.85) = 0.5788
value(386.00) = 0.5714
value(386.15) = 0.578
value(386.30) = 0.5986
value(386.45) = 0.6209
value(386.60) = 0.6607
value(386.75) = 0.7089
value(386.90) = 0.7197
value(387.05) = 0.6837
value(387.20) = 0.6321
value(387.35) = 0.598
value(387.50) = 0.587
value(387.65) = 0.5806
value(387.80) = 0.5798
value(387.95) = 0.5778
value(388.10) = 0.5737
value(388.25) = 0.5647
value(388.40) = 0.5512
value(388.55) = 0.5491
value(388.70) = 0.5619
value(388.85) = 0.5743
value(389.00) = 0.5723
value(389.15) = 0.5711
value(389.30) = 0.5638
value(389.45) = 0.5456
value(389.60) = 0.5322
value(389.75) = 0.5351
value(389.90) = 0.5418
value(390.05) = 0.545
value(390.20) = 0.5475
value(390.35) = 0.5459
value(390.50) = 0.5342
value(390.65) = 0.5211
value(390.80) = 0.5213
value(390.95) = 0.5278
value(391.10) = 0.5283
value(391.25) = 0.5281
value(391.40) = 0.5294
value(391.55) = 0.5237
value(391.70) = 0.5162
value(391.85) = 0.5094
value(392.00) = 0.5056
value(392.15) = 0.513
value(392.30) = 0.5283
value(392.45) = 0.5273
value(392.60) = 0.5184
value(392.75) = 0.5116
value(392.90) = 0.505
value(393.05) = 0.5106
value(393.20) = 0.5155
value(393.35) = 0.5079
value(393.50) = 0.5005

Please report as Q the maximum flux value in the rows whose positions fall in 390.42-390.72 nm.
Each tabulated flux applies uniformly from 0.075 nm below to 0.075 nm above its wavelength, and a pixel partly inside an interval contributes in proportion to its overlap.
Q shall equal 0.5342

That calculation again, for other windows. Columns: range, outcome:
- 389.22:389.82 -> 0.5638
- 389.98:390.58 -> 0.5475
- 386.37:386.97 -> 0.7197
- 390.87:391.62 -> 0.5294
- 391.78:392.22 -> 0.513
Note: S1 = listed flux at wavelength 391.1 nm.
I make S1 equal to 0.5283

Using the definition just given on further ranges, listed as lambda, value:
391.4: 0.5294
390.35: 0.5459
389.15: 0.5711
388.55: 0.5491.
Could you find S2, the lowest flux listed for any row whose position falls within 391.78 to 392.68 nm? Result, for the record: 0.5056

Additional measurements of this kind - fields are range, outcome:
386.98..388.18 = 0.5737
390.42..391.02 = 0.5211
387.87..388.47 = 0.5512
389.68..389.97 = 0.5351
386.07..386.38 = 0.578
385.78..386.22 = 0.5714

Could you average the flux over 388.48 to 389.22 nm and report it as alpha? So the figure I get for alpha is 0.566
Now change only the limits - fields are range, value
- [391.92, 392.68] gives 0.518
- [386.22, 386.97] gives 0.661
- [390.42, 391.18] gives 0.527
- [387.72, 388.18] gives 0.577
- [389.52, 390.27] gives 0.54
